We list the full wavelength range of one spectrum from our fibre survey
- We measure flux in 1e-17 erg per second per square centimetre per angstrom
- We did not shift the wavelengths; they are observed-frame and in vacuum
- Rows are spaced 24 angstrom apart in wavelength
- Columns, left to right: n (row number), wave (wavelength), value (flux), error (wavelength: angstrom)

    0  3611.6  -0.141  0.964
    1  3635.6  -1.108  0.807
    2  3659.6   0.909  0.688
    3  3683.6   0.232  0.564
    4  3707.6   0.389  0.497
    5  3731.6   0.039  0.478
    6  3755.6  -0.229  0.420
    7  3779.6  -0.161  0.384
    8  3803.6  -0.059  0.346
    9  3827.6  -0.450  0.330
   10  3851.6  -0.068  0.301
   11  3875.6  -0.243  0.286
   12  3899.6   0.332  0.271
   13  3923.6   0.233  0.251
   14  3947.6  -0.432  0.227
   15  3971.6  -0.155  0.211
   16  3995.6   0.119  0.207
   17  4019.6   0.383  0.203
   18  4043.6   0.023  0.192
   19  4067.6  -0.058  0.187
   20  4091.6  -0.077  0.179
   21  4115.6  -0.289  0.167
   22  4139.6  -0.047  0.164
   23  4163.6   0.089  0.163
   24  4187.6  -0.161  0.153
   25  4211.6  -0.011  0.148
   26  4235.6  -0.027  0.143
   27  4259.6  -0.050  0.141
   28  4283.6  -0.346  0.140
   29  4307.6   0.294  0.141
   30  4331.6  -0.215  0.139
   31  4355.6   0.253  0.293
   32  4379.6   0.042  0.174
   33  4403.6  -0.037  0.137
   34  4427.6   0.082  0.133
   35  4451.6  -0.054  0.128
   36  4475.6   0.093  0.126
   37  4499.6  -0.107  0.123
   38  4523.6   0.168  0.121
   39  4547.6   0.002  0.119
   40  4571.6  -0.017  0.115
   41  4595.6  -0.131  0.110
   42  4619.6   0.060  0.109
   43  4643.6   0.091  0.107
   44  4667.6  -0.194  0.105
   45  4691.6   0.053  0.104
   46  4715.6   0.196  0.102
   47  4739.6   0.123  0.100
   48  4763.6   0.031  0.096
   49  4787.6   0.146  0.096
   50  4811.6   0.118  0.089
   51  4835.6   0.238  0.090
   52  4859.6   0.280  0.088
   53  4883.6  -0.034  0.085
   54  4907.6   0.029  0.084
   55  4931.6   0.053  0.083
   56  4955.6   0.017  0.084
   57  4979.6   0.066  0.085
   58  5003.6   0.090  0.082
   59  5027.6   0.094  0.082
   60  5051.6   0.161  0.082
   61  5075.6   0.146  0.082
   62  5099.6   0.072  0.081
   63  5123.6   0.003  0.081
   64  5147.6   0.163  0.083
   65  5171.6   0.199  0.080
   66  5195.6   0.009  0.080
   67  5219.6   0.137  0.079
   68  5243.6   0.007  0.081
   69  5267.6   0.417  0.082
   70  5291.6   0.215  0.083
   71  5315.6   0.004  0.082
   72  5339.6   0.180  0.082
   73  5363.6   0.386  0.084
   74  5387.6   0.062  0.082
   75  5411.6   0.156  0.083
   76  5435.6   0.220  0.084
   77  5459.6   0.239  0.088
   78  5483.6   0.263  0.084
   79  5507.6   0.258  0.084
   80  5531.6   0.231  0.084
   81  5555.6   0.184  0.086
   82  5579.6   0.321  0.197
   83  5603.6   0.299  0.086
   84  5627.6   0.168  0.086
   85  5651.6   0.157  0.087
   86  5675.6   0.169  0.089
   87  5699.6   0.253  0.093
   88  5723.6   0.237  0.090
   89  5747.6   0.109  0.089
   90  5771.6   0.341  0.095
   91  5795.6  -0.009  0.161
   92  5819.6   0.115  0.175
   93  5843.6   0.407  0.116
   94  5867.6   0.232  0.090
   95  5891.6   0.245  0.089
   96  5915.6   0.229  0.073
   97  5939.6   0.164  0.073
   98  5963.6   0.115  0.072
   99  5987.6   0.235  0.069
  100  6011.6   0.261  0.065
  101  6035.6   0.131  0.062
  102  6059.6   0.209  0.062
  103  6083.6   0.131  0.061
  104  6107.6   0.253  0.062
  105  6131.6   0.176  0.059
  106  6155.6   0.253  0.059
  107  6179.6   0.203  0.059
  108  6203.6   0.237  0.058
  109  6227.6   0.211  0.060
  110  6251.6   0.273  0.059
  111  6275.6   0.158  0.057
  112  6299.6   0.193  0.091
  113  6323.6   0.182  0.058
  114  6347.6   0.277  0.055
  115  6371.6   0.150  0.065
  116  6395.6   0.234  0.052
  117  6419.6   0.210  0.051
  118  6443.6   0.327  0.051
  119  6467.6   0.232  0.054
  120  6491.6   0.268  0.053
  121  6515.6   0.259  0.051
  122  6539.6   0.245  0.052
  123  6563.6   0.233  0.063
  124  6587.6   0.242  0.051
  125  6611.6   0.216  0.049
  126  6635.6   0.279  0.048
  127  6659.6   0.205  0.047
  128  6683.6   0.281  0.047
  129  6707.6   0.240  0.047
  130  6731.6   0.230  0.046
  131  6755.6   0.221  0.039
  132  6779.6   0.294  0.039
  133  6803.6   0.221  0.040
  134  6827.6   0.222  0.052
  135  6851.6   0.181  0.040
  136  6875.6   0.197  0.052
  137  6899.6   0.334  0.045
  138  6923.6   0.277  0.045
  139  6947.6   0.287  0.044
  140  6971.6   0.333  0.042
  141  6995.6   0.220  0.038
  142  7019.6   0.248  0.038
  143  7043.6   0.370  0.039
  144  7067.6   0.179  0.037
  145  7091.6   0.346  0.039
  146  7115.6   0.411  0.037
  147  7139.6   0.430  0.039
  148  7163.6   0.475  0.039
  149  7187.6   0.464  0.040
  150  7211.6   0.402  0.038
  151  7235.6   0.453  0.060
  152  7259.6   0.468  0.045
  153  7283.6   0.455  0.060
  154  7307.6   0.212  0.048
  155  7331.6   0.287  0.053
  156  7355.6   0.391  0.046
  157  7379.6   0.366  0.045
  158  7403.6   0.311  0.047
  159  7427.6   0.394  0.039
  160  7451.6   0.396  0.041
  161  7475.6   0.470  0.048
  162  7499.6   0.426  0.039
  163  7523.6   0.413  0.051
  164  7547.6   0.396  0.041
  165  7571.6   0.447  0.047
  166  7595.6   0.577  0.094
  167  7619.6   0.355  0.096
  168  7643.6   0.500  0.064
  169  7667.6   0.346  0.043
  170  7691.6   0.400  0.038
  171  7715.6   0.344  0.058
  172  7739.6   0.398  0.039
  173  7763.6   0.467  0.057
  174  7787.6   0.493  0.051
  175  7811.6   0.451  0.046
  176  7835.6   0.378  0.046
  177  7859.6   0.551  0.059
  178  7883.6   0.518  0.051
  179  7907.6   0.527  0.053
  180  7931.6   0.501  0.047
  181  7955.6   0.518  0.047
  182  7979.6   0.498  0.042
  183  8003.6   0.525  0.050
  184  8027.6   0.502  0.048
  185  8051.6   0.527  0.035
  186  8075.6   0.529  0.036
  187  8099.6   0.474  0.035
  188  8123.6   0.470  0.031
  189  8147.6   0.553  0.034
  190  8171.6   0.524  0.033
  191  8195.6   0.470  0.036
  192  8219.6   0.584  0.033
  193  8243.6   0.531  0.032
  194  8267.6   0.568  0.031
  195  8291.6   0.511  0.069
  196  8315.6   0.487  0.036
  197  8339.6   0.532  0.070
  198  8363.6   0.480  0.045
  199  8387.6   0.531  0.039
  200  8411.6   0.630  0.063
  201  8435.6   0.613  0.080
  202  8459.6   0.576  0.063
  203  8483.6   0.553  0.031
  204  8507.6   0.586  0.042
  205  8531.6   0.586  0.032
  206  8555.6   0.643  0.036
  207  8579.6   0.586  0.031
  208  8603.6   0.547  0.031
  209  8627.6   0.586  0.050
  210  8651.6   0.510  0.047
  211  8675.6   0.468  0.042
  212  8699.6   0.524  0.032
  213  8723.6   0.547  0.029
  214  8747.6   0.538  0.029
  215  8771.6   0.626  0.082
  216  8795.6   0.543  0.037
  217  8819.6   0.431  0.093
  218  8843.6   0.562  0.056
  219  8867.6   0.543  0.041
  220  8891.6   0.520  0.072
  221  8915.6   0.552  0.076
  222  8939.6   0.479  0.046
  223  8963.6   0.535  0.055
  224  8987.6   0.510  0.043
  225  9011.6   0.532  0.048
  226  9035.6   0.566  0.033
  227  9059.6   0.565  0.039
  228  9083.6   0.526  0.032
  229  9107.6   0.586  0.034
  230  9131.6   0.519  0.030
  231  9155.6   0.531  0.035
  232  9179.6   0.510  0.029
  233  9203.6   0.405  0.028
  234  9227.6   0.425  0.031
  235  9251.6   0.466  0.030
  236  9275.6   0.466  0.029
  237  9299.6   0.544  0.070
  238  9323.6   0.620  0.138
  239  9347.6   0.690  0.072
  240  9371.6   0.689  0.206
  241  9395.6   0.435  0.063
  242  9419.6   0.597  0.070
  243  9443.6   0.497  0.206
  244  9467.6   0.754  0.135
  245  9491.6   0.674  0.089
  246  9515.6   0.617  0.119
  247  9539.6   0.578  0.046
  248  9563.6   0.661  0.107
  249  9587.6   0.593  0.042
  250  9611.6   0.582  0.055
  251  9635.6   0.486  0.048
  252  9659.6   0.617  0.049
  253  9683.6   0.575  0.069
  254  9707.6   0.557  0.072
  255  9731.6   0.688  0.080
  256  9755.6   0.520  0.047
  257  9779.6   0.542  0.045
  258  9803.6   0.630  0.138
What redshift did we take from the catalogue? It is 0.781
